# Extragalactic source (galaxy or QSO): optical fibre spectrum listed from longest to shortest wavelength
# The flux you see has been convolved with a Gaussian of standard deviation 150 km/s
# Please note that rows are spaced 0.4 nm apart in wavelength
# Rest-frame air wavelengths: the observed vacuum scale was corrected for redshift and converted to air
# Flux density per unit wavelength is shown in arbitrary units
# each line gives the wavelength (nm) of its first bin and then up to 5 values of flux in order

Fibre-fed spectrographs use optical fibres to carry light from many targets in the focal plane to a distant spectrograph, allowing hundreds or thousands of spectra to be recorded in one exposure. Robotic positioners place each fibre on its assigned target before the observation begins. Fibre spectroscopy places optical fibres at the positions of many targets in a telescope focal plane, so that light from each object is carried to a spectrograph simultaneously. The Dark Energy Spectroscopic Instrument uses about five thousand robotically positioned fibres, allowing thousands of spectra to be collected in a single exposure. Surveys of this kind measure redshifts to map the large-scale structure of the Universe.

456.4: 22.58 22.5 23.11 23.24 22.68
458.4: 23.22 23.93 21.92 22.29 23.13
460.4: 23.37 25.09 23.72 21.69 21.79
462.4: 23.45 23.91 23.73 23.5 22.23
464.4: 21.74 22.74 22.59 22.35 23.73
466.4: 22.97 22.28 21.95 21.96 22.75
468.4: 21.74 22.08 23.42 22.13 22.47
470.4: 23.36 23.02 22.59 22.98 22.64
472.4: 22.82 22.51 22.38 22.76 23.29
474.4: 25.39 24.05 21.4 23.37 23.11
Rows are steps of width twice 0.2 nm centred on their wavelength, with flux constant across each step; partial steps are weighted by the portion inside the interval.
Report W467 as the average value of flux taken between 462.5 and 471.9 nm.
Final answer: 22.7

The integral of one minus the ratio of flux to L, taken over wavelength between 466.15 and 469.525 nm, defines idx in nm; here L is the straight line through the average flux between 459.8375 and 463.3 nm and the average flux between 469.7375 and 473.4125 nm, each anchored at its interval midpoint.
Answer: 0.081 nm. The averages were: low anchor 23.3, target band 22.4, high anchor 22.7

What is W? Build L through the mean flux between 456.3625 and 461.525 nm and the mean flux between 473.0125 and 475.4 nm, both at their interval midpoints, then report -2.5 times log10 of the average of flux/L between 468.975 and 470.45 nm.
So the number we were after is 0.02 mag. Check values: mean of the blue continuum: 23.1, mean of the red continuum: 23.2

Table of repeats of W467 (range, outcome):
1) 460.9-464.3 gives 23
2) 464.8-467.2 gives 22.7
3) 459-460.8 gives 22.9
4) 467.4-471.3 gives 22.6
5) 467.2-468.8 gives 22.1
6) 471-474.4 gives 22.9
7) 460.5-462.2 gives 23.1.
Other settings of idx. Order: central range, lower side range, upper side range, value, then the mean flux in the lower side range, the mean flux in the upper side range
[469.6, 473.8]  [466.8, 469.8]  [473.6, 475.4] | 0.04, 22.3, 23.4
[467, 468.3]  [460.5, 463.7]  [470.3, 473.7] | 0.05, 23.4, 22.8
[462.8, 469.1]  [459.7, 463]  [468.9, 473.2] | 0.11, 23.2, 22.8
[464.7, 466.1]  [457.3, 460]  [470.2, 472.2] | 0.01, 22.9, 22.9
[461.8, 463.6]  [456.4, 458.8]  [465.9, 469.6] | -0.04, 23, 22.5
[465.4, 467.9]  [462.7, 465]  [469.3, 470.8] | 0.03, 22.9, 22.8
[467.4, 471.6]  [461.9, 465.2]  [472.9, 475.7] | 0.09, 22.9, 23.2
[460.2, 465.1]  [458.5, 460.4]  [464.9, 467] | -0.05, 22.9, 22.8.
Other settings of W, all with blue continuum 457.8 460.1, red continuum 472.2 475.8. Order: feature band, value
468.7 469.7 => 0.02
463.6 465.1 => 0.02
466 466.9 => 0.00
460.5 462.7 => -0.01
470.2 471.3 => 0.00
